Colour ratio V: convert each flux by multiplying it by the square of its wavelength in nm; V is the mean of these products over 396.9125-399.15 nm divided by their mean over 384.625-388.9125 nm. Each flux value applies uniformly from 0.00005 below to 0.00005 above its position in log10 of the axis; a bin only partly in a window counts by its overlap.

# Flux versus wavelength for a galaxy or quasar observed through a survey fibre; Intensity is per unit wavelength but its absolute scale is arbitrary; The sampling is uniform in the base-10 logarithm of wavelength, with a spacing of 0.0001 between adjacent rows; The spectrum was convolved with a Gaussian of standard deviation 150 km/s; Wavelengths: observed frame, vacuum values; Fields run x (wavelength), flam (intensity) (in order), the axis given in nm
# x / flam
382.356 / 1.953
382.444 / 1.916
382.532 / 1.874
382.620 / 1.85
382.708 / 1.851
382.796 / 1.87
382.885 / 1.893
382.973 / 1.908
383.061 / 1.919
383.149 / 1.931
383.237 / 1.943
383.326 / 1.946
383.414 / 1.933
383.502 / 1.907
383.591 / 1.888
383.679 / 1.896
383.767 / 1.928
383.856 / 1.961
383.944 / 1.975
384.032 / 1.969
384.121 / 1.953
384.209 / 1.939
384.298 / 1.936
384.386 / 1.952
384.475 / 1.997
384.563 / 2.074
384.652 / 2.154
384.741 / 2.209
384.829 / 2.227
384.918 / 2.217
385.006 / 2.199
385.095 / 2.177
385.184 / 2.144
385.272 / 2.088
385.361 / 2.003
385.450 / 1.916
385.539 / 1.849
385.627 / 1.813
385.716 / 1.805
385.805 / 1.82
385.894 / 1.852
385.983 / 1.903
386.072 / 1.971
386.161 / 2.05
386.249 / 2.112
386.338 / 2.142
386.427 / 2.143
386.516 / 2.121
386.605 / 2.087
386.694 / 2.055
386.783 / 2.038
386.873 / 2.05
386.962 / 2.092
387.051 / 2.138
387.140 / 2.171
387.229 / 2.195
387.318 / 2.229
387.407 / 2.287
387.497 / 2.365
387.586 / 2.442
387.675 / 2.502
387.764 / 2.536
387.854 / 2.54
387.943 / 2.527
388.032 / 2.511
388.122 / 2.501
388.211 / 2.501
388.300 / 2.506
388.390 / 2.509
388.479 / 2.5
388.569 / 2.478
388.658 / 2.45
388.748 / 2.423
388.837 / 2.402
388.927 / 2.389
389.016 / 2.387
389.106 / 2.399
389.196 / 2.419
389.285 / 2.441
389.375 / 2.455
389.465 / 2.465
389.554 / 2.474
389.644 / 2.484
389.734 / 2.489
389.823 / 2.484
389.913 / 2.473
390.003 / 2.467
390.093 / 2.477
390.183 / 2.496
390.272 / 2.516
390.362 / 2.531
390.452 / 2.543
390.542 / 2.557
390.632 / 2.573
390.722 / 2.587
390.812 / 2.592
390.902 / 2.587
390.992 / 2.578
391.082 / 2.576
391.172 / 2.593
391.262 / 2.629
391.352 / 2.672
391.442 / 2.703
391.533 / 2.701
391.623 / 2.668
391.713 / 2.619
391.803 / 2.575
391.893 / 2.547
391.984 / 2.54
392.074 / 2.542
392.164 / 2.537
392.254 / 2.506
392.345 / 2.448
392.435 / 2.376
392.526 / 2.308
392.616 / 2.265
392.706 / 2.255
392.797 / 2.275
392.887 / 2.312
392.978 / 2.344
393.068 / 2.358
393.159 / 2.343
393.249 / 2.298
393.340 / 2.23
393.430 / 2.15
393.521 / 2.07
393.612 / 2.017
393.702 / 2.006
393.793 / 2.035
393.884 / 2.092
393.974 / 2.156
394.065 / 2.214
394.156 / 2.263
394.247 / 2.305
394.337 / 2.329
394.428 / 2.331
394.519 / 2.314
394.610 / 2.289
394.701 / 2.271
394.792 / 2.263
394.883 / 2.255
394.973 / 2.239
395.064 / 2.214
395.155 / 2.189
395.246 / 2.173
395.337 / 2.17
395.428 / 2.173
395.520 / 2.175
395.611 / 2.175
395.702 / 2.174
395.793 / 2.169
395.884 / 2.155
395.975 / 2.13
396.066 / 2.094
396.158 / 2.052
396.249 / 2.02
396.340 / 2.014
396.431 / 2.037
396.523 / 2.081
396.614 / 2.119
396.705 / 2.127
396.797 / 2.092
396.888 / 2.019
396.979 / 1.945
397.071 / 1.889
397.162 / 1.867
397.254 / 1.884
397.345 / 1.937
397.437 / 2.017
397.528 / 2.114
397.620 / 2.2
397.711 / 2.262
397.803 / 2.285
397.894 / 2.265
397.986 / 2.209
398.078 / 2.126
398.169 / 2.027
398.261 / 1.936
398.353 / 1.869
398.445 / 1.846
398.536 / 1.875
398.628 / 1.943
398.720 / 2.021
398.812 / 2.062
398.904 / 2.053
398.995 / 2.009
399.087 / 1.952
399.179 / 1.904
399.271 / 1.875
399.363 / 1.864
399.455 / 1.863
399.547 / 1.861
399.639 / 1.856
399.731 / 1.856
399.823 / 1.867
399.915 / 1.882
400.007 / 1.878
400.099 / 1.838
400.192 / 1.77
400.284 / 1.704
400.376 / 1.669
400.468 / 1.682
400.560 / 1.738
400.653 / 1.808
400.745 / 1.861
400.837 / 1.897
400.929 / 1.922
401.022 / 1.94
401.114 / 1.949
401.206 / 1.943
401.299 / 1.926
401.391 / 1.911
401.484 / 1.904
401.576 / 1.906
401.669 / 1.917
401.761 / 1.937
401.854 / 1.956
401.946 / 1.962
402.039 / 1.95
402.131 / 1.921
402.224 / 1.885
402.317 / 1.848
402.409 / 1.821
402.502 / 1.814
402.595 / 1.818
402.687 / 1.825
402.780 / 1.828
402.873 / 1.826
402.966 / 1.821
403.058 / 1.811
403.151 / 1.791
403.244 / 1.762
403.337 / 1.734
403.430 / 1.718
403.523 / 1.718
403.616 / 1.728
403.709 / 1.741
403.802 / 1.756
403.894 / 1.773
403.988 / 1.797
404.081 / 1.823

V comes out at 0.97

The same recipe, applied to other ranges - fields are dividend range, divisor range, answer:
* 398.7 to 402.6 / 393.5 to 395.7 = 0.88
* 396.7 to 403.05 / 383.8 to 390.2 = 0.92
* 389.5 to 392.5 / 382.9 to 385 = 1.33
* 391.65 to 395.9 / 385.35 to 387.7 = 1.14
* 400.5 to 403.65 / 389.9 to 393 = 0.78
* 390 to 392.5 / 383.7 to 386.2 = 1.32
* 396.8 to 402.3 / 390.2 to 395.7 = 0.85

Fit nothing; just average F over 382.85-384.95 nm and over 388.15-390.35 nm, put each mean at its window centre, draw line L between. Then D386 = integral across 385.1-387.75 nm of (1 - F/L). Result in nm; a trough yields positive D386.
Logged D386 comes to 0.15 nm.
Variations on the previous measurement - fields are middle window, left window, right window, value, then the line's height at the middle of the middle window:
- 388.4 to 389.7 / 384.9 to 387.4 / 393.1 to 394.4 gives -0.21 nm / 2.1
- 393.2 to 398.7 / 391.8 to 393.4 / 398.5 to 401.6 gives 0.10 nm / 2.16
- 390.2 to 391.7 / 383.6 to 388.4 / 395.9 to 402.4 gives -0.39 nm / 2.06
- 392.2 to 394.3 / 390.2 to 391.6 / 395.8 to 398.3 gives 0.13 nm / 2.4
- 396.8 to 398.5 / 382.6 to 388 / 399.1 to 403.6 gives -0.13 nm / 1.9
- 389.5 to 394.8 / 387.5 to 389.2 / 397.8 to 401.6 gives -0.30 nm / 2.28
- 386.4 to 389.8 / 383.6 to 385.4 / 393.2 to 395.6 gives -0.42 nm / 2.1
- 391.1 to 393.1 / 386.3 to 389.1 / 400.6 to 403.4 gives -0.27 nm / 2.19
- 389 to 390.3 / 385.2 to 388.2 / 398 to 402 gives -0.23 nm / 2.1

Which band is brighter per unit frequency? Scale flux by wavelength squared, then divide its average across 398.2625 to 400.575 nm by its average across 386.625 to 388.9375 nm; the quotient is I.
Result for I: 0.84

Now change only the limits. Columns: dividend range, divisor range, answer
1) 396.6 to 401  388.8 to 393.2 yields 0.81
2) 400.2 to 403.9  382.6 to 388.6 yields 0.95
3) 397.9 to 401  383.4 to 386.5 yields 1.02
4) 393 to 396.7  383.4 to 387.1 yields 1.13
